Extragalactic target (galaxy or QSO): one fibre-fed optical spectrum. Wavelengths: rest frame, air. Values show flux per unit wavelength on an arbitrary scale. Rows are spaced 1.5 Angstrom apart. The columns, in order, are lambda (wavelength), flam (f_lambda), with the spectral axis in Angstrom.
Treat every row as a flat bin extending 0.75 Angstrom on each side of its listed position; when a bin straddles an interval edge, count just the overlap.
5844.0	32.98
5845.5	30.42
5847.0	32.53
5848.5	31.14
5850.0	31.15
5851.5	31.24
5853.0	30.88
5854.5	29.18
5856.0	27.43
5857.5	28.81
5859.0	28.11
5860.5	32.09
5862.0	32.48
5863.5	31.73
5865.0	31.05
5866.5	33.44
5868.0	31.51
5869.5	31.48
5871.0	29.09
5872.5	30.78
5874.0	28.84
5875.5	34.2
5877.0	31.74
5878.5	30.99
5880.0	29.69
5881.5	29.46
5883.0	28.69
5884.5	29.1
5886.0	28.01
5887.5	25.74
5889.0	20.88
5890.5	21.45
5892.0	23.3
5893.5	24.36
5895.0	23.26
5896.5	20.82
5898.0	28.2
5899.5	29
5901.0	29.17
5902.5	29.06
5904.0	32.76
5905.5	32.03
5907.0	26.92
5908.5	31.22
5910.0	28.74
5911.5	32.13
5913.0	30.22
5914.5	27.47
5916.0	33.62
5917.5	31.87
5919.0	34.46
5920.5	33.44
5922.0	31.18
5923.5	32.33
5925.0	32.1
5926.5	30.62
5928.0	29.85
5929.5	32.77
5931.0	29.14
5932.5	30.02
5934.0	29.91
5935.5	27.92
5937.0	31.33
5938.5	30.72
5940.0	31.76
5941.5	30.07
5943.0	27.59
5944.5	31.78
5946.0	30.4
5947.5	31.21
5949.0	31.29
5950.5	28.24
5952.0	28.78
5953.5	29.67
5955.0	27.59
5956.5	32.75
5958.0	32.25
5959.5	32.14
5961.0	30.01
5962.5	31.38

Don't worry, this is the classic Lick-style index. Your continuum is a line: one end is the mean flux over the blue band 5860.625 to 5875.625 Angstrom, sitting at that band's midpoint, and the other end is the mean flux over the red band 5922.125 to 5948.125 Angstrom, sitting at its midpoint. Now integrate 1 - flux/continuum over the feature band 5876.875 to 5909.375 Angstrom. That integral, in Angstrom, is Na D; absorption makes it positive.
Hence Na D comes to 3.8 Angstrom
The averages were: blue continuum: 31.4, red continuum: 30.6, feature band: 27.5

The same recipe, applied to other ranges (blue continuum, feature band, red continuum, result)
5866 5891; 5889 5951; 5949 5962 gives 0.5 Angstrom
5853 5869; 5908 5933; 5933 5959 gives -0.8 Angstrom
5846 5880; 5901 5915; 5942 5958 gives 0.2 Angstrom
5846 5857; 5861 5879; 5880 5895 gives -2.2 Angstrom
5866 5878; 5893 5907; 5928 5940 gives 1.5 Angstrom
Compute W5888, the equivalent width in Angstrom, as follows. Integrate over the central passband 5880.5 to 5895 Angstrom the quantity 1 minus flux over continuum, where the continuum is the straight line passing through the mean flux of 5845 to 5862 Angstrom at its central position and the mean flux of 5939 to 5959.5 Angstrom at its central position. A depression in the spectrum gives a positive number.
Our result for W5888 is 2.3 Angstrom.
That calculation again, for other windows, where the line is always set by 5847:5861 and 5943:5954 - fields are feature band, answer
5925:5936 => -0.1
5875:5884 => -0.2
